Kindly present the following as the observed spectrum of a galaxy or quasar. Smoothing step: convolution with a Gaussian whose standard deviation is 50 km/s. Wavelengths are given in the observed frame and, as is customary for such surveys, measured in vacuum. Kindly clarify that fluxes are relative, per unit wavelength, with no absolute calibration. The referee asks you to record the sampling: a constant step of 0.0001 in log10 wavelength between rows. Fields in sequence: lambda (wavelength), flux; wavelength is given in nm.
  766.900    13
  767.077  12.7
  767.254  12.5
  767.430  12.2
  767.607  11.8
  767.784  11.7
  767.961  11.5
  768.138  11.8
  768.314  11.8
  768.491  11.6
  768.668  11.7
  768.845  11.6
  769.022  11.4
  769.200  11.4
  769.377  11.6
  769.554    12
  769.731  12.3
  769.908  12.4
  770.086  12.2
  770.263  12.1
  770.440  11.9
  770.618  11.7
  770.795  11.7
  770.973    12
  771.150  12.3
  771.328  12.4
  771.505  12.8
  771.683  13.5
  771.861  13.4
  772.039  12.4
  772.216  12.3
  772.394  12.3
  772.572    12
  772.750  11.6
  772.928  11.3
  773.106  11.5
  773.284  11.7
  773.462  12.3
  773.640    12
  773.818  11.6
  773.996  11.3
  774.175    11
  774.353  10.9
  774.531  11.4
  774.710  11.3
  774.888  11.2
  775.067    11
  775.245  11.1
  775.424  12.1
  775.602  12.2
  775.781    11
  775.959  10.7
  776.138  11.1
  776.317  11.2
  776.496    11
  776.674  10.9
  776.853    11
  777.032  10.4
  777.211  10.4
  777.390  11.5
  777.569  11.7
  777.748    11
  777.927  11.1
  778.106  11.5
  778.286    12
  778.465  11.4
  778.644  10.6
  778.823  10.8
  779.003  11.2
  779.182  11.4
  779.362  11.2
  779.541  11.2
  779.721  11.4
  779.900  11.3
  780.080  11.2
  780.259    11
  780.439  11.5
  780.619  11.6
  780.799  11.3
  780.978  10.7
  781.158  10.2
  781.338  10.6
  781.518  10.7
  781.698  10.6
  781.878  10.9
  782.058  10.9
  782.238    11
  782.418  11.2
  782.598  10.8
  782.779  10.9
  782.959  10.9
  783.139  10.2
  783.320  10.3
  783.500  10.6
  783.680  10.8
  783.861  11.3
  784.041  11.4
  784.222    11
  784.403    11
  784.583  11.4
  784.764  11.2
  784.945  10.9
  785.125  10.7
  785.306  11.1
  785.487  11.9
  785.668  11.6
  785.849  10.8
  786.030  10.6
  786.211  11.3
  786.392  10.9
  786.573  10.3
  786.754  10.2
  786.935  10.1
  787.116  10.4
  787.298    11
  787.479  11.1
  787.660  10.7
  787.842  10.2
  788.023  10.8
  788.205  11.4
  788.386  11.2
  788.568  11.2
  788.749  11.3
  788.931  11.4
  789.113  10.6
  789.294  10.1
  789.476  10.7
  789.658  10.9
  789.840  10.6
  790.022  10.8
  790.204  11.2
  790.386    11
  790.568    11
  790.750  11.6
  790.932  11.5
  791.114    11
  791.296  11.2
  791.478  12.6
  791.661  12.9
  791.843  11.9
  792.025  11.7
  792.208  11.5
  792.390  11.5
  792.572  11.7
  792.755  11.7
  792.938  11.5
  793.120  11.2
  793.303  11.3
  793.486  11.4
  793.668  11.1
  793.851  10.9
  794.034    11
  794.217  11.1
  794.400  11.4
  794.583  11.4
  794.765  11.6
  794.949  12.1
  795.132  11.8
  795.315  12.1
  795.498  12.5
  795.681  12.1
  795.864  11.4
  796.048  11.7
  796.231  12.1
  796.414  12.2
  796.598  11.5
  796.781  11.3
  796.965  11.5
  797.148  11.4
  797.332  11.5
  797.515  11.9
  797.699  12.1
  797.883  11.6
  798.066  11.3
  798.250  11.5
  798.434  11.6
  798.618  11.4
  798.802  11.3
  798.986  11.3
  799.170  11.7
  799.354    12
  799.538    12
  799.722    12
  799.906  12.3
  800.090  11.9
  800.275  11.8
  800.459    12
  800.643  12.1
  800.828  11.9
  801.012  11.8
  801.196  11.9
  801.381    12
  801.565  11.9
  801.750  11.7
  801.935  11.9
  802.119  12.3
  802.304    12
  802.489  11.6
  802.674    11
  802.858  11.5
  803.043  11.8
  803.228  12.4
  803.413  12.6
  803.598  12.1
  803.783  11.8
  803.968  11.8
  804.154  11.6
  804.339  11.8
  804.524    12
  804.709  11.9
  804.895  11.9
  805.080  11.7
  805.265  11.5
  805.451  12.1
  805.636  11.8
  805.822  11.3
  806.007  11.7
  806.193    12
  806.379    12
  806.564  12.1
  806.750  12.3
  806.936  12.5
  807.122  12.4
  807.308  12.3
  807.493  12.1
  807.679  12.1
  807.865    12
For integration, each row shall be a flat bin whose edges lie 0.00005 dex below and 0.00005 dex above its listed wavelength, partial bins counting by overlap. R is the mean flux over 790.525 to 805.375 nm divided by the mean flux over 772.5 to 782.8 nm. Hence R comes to 1.05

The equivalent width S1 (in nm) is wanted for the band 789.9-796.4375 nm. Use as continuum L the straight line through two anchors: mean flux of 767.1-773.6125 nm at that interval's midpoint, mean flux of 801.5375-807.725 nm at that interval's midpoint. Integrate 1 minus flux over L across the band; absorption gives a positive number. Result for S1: 0.22 nm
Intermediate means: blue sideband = 12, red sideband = 11.9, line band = 11.6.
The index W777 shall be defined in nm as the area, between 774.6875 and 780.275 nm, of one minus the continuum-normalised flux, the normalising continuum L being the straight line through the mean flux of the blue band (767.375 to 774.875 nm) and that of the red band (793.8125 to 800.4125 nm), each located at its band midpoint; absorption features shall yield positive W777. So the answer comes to 0.31 nm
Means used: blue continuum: 11.9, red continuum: 11.7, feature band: 11.2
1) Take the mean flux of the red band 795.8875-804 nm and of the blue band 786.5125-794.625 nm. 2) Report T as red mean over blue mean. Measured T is 1.1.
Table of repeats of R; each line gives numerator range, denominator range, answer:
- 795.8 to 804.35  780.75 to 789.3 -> 1.08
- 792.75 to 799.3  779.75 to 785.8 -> 1.05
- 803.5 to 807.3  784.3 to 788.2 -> 1.10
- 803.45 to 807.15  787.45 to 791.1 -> 1.09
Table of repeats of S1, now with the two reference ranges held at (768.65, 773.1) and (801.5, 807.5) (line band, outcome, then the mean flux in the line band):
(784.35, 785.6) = 0.087 nm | 11.2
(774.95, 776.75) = 0.124 nm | 11.2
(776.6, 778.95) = 0.185 nm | 11.1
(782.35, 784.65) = 0.215 nm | 10.9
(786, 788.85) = 0.286 nm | 10.8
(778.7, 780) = 0.091 nm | 11.2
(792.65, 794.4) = 0.105 nm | 11.2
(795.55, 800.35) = 0.095 nm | 11.7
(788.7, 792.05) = 0.205 nm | 11.3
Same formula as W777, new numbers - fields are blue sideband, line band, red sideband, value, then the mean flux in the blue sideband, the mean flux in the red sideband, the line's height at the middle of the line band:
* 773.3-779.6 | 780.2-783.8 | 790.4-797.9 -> 0.168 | 11.3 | 11.6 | 11.4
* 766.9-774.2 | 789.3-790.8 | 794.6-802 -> 0.119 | 12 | 11.8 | 11.9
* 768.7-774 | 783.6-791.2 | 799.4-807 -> 0.646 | 12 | 11.9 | 12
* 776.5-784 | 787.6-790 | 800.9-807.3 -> 0.101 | 11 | 11.9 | 11.3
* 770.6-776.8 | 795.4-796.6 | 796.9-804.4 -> -0.018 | 11.7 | 11.8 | 11.8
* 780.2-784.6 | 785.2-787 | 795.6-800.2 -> 0.033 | 10.9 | 11.7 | 11.1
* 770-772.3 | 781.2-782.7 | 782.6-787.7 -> 0.054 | 12.4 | 10.9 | 11.2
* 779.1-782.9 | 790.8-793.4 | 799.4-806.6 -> -0.045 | 11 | 11.9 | 11.5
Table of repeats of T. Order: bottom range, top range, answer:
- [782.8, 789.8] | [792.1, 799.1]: 1.06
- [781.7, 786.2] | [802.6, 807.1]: 1.08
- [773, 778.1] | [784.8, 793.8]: 0.99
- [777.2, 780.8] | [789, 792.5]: 1.00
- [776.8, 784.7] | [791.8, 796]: 1.05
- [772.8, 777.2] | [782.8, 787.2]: 0.96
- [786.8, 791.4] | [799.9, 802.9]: 1.09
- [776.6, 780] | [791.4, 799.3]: 1.04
